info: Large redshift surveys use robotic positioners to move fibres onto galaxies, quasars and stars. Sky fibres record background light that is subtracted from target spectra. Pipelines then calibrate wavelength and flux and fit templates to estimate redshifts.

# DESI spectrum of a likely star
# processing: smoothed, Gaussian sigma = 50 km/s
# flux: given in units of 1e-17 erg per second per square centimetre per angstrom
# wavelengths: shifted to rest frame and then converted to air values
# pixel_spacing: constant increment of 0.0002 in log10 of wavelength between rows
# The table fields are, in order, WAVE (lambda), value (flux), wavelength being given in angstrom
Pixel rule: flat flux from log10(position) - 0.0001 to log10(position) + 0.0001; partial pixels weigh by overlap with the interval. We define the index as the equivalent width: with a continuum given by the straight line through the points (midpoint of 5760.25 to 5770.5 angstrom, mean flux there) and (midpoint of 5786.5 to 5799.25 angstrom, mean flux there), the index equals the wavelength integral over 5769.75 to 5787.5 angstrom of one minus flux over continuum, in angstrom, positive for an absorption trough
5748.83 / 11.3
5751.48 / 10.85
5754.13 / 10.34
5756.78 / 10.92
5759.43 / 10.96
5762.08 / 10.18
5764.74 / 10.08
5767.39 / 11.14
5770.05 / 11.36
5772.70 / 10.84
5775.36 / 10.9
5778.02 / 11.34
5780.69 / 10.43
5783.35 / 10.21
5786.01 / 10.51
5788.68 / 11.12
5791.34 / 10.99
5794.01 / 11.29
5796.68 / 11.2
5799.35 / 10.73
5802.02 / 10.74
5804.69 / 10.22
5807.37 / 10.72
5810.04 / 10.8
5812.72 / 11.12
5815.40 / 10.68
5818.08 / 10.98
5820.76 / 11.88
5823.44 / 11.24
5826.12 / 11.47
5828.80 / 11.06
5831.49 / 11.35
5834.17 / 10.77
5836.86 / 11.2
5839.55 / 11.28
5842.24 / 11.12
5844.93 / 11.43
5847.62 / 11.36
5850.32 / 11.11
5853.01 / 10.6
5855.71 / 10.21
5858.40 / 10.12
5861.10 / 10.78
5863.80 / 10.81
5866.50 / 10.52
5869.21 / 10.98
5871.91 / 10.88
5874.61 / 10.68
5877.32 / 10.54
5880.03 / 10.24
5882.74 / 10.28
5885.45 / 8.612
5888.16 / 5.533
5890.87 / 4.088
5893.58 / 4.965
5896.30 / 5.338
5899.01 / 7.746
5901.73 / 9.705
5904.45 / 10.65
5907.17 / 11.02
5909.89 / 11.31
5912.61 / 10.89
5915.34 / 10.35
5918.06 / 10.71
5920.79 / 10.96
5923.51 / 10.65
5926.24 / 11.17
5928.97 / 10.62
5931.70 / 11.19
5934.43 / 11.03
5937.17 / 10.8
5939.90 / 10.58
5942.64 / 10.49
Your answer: 0.1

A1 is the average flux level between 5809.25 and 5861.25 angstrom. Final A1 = 11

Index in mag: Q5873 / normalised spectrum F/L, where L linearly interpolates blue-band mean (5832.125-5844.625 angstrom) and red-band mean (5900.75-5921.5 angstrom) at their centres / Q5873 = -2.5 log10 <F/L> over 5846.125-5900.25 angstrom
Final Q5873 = 0.180 mag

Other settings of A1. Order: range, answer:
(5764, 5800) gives 10.9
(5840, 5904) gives 9.5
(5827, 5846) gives 11.2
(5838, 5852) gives 11.2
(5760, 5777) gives 10.8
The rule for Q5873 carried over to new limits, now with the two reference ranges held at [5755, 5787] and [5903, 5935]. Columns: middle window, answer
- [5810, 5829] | -0.04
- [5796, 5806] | 0.01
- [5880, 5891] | 0.35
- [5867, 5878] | 0.01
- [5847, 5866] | 0.01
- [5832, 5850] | -0.04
